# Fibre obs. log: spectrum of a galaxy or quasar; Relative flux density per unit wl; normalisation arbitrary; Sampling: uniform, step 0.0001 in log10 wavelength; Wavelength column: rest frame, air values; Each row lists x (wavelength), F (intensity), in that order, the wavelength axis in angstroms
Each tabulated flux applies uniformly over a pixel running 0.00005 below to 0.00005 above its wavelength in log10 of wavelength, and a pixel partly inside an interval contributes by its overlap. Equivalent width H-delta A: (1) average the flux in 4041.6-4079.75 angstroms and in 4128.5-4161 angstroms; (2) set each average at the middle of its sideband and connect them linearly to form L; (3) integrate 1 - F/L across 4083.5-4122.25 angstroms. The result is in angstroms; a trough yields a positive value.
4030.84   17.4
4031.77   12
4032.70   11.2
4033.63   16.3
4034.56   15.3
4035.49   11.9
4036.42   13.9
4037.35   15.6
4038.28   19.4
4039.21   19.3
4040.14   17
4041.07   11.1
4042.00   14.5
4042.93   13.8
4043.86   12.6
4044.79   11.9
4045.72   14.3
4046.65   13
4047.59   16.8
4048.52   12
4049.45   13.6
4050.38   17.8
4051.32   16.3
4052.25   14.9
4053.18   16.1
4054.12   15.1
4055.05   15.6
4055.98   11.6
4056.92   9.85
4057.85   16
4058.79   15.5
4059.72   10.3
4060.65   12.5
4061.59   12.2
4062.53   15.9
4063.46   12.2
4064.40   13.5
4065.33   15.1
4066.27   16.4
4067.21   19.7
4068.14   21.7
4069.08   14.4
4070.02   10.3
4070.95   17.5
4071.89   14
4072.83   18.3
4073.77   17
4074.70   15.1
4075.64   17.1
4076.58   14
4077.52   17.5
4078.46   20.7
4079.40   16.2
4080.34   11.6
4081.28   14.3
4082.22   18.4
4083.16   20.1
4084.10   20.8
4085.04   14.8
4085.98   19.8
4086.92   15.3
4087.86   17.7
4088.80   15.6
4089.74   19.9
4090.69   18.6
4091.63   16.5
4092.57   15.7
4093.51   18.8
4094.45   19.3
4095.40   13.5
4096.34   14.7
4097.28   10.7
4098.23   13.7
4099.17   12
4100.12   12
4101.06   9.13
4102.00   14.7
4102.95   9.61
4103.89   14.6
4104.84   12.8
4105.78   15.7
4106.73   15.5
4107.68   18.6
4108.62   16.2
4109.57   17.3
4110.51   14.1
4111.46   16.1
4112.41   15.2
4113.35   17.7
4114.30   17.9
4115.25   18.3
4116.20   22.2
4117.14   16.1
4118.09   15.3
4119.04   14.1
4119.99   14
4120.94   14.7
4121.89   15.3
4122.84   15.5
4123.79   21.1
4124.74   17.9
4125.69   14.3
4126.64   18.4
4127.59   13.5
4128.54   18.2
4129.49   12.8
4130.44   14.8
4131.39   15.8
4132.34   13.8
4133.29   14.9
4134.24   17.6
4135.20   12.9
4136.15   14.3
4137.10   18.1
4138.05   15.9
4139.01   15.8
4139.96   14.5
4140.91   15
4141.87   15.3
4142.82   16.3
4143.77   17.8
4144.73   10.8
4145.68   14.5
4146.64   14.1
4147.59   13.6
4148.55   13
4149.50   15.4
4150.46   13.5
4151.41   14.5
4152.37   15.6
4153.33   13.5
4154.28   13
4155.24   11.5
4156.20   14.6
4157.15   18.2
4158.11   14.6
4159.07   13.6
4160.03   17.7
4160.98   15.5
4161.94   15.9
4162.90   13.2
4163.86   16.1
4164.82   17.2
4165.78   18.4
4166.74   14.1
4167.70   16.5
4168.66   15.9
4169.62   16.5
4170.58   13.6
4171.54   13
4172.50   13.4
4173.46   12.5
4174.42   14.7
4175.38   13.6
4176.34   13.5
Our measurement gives -2.2 angstroms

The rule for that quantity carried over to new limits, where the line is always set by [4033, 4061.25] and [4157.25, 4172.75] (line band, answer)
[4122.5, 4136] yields -0.6 angstroms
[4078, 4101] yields -2.1 angstroms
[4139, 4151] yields 0.6 angstroms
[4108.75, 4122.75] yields -1.2 angstroms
